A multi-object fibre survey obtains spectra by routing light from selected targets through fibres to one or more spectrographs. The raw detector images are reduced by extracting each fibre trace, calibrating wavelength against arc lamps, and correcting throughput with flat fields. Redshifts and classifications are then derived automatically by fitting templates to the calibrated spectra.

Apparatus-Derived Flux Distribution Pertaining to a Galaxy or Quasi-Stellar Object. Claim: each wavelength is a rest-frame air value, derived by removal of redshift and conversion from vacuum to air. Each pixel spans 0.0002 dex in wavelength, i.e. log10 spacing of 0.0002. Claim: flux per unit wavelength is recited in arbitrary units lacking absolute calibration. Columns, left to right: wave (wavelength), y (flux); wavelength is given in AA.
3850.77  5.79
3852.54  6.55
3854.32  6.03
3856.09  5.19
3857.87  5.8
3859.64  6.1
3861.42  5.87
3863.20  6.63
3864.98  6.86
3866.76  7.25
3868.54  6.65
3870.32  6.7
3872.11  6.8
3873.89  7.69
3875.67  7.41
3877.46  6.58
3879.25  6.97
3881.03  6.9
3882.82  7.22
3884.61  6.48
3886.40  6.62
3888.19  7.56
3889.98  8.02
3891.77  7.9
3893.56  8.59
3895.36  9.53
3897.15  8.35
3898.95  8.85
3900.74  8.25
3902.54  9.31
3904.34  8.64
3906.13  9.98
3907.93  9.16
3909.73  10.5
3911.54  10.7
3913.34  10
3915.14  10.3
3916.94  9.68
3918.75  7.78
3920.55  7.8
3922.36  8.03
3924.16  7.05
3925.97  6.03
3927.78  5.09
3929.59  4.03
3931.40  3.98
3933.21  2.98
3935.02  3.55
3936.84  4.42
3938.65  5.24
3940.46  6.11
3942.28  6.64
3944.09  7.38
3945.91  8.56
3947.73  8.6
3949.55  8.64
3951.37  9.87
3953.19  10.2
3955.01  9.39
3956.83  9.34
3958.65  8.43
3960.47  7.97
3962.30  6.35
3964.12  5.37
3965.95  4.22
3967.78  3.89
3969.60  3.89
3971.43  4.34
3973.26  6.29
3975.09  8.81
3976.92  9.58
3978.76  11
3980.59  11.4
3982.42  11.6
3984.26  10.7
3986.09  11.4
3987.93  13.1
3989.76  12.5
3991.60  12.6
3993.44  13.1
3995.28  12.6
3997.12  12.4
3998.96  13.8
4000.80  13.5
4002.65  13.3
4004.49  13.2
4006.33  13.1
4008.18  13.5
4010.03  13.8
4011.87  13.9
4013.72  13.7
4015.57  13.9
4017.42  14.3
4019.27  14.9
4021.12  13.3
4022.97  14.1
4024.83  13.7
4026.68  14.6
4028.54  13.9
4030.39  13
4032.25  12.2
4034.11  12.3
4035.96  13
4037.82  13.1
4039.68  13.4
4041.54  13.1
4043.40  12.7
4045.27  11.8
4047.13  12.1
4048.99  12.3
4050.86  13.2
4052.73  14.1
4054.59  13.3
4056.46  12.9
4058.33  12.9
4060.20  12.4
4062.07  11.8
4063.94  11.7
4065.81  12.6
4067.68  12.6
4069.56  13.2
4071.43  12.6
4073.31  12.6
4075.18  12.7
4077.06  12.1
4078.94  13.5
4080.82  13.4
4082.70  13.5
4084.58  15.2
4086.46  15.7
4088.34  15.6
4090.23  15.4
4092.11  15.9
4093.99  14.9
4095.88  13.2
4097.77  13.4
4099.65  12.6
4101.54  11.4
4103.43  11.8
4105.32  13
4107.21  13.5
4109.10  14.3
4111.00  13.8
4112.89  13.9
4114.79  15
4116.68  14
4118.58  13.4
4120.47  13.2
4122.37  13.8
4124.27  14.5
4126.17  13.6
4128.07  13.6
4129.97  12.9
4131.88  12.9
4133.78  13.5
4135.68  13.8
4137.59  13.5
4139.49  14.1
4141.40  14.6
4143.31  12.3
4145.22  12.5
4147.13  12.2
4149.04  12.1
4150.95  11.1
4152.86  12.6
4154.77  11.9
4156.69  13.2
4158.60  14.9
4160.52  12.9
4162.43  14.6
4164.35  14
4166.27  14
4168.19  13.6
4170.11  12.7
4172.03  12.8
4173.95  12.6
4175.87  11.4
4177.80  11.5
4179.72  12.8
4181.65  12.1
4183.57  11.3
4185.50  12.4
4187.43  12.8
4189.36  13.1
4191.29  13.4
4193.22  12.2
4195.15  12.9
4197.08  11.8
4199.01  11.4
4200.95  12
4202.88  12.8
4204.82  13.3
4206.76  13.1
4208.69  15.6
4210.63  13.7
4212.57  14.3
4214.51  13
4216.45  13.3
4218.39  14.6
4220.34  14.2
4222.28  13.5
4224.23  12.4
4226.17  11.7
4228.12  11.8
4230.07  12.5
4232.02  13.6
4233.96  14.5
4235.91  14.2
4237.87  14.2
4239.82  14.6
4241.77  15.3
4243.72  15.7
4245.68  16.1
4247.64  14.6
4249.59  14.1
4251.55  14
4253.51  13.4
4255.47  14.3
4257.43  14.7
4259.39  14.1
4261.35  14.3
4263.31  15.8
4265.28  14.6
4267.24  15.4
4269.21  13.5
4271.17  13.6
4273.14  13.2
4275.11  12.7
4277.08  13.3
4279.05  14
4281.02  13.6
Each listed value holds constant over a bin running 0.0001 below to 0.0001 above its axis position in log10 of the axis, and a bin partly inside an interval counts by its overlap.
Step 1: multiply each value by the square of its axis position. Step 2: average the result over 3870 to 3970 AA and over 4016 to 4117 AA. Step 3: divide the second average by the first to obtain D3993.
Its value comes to 1.93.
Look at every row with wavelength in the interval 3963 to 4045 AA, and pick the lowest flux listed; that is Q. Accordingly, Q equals 3.89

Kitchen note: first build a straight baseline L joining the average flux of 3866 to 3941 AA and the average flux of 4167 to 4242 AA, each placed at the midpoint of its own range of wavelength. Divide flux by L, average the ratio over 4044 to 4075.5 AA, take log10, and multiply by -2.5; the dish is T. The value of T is -0.22 mag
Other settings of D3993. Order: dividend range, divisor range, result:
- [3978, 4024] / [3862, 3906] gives 1.81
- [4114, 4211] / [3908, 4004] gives 1.68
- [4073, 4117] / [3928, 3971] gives 2.30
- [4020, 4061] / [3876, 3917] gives 1.65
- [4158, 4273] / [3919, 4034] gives 1.55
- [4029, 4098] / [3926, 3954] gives 2.22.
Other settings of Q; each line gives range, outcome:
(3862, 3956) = 2.98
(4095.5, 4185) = 11.1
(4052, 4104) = 11.4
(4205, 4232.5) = 11.7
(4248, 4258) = 13.4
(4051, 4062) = 12.4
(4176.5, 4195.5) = 11.3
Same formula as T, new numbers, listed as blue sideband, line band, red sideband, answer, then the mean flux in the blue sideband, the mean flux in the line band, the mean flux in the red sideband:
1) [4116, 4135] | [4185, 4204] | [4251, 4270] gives 0.12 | 13.5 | 12.5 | 14.4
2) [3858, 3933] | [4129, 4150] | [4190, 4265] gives -0.09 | 7.59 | 13.1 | 13.7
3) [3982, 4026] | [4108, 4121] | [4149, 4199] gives -0.09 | 13.2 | 14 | 12.7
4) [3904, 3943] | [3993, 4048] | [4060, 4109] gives -0.22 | 7.14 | 13.3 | 13.4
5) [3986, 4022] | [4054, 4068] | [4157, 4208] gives 0.06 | 13.3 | 12.5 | 12.8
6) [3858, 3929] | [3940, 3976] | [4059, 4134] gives 0.30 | 7.81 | 7.23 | 13.5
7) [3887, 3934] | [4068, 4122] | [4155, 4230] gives -0.21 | 8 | 13.7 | 13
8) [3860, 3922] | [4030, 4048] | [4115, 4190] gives -0.16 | 8.03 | 12.7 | 13.1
